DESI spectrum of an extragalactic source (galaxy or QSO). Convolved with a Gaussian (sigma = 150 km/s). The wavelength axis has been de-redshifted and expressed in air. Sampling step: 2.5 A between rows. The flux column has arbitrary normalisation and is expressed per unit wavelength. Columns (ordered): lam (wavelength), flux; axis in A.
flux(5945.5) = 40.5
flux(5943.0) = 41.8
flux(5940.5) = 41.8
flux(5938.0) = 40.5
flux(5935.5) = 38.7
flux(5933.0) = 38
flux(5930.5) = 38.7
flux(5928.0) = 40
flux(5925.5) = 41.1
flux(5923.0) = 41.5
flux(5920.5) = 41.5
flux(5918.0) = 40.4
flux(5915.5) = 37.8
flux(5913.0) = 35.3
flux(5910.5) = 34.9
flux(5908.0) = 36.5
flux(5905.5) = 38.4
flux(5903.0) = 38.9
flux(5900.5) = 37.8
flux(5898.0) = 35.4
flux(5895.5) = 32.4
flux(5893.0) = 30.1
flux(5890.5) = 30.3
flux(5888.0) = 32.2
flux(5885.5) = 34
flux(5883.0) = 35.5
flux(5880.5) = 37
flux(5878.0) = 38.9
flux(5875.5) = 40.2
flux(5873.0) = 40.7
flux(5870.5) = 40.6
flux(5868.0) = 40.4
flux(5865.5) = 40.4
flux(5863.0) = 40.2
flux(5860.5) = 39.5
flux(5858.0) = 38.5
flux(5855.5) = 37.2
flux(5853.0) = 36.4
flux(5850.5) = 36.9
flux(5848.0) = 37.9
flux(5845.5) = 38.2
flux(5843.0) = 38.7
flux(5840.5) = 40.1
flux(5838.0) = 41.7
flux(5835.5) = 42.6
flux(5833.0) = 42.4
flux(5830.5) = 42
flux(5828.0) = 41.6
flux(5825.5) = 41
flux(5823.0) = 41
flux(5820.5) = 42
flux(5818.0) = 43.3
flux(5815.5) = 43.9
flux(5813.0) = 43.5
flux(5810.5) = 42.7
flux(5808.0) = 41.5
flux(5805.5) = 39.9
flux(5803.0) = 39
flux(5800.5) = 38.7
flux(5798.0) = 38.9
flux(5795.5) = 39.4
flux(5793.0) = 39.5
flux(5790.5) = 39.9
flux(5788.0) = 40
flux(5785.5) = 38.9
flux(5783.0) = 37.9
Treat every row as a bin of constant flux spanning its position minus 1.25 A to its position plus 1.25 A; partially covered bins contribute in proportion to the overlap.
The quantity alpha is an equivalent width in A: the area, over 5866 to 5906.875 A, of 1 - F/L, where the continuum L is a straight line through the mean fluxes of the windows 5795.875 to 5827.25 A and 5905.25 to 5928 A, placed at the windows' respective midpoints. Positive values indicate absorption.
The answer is 3.0 A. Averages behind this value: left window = 41.2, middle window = 36.5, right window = 38.7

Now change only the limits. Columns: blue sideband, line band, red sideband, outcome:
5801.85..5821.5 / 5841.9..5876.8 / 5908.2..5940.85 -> 1.5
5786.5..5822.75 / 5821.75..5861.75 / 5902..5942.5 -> 0.6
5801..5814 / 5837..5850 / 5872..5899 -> -0.3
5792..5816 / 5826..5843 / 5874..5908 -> -1.2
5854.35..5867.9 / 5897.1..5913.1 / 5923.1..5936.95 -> 1.0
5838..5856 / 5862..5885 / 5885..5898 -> -3.1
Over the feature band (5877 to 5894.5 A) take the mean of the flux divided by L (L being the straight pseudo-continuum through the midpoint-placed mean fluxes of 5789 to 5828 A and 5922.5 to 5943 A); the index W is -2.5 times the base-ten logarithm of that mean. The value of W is 0.19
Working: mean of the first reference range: 41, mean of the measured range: 33.9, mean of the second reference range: 40.1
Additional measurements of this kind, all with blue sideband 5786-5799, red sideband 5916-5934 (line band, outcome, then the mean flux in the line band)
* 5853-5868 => 0.02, 39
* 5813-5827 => -0.07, 42.3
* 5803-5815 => -0.06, 41.7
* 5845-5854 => 0.07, 37.3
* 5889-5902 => 0.20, 33.3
